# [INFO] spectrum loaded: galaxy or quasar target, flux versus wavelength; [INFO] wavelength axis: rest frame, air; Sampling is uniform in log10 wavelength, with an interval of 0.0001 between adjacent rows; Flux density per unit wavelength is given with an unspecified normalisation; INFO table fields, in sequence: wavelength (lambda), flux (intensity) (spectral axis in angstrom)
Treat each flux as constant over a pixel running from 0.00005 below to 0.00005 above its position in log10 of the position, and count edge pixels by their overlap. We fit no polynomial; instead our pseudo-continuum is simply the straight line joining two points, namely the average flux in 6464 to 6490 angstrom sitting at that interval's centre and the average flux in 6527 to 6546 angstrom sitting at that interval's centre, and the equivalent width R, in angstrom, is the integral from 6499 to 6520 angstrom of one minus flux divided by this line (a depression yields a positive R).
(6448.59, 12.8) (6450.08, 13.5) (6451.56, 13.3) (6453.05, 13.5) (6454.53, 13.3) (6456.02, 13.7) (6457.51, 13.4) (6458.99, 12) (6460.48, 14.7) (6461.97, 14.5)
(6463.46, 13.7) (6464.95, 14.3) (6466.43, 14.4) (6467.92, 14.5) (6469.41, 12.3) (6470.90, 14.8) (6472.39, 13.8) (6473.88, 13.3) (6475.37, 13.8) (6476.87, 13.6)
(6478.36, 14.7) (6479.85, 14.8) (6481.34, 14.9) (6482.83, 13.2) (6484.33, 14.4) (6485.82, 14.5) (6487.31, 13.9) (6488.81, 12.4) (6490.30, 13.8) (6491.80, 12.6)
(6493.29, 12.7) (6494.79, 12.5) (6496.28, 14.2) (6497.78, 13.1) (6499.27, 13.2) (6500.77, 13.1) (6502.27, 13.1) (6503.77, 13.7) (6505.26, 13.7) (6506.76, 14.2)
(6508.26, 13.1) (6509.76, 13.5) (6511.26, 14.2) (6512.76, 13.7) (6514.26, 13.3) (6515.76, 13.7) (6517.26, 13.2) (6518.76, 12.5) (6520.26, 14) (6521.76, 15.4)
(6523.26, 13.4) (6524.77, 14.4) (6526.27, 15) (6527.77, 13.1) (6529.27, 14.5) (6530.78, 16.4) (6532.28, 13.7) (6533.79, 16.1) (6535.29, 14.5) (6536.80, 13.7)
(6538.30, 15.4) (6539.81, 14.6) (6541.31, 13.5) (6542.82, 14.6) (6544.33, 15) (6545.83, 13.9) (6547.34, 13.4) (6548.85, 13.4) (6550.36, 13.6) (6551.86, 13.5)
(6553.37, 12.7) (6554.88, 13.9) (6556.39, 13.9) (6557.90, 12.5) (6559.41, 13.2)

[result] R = 1.22 angstrom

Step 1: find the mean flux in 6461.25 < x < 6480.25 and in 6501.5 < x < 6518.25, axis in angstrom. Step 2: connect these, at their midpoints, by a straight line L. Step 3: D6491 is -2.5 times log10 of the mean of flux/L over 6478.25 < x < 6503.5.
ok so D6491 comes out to 0.02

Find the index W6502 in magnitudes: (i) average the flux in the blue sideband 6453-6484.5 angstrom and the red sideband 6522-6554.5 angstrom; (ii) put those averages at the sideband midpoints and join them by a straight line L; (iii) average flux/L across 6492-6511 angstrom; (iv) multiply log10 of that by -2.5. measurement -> 0.056 mag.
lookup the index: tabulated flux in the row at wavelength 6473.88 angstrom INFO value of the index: 13.3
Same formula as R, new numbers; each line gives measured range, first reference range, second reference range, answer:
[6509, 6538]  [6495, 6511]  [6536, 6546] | -0.3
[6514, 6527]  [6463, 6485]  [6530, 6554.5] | 0.3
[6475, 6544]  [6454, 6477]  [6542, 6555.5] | -0.7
